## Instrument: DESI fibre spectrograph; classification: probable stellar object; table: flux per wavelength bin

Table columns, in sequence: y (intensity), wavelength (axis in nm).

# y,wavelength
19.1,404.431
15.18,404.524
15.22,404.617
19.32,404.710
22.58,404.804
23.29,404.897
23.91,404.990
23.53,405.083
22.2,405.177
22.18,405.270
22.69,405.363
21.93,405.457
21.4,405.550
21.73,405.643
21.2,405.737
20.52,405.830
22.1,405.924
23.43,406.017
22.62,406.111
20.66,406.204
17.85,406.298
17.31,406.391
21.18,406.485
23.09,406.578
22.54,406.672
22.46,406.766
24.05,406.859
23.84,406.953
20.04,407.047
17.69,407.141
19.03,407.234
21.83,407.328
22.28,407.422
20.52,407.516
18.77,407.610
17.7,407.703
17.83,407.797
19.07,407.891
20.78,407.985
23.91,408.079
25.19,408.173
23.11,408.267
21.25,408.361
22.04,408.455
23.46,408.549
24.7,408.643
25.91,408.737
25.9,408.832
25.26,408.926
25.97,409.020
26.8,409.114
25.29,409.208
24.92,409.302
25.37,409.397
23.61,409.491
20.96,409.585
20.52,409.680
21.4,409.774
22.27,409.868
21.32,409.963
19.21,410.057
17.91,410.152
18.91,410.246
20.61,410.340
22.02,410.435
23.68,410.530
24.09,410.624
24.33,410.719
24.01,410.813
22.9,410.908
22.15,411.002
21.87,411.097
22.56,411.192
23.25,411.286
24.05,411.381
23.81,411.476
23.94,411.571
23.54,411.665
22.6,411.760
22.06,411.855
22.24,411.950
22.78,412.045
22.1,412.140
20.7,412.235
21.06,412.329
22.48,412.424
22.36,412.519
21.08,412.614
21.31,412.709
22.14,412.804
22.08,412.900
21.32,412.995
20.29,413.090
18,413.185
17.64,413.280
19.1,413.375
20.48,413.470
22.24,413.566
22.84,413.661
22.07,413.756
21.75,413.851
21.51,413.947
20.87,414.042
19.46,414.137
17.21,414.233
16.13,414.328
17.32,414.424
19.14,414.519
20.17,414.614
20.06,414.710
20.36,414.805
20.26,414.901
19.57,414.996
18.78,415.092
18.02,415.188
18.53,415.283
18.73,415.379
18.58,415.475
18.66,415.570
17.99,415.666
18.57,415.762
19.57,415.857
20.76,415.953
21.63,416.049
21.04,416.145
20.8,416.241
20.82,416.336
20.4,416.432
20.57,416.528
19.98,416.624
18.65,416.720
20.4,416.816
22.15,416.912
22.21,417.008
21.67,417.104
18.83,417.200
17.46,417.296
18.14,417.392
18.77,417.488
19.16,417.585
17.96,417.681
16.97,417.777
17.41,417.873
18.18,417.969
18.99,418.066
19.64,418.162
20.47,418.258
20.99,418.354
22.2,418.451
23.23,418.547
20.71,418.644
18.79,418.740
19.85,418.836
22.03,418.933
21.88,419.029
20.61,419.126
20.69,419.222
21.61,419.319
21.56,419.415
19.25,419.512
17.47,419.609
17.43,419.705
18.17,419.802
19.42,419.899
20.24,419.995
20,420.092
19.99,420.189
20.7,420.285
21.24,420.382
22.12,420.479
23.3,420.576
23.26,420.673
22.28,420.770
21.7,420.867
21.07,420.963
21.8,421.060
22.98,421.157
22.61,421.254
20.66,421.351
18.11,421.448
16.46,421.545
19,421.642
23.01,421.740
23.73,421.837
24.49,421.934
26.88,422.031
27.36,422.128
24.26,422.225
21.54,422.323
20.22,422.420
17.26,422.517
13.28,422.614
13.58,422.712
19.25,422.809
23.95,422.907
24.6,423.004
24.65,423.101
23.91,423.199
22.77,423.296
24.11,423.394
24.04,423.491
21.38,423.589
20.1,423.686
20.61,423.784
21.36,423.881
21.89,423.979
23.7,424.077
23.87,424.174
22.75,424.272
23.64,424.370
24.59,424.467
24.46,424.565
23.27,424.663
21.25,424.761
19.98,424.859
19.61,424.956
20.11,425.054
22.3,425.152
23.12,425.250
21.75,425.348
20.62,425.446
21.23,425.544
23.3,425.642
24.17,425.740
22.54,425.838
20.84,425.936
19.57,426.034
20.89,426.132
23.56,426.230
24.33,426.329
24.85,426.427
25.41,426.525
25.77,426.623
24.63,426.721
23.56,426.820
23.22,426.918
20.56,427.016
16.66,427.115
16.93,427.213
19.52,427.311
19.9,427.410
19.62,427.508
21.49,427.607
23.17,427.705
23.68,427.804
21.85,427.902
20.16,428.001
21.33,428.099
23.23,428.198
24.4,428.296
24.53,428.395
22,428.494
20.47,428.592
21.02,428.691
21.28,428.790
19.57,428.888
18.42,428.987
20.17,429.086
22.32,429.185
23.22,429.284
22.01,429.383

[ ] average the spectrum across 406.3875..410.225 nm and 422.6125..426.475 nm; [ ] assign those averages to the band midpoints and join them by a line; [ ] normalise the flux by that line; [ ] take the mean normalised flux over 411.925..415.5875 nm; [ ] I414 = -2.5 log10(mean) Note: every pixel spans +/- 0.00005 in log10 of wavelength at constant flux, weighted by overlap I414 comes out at 0.10 mag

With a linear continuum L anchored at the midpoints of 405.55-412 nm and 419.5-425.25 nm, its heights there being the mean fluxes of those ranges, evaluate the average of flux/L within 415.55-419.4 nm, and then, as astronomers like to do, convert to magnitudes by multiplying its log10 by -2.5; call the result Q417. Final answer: 0.09 mag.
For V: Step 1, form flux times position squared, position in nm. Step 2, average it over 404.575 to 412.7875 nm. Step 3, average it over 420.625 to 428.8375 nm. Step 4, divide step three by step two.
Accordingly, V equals 1.1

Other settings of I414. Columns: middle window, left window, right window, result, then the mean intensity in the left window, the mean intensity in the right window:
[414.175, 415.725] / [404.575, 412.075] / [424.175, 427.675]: 0.18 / 22.1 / 22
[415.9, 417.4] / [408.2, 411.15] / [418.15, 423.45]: 0.07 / 23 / 21.2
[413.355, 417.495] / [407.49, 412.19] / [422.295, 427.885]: 0.13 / 22.6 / 21.8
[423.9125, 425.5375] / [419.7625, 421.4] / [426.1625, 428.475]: -0.02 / 21.3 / 22.3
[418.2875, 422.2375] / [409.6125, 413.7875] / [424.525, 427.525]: 0.03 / 21.8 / 21.9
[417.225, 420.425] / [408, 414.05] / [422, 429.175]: 0.13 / 22.4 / 21.9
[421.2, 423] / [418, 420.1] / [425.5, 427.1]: 0.02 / 20.2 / 22.9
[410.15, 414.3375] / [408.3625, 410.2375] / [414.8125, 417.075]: 0.00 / 23.2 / 19.9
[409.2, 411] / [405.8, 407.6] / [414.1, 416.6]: -0.09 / 21.2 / 19.4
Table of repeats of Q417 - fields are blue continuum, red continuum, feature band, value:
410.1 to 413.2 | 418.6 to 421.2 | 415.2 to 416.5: 0.092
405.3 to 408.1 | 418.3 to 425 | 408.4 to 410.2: -0.109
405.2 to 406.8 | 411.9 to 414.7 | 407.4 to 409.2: -0.076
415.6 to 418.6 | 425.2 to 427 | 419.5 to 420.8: 0.029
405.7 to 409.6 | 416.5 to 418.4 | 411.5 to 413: -0.063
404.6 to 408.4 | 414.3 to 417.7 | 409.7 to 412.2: -0.091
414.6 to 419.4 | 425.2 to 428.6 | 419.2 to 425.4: -0.022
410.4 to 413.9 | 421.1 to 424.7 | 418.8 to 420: 0.104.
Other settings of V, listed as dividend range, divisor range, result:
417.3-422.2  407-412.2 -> 0.97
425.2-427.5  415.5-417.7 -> 1.16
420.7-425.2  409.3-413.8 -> 1.05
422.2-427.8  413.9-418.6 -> 1.16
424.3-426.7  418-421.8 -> 1.12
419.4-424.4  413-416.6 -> 1.12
